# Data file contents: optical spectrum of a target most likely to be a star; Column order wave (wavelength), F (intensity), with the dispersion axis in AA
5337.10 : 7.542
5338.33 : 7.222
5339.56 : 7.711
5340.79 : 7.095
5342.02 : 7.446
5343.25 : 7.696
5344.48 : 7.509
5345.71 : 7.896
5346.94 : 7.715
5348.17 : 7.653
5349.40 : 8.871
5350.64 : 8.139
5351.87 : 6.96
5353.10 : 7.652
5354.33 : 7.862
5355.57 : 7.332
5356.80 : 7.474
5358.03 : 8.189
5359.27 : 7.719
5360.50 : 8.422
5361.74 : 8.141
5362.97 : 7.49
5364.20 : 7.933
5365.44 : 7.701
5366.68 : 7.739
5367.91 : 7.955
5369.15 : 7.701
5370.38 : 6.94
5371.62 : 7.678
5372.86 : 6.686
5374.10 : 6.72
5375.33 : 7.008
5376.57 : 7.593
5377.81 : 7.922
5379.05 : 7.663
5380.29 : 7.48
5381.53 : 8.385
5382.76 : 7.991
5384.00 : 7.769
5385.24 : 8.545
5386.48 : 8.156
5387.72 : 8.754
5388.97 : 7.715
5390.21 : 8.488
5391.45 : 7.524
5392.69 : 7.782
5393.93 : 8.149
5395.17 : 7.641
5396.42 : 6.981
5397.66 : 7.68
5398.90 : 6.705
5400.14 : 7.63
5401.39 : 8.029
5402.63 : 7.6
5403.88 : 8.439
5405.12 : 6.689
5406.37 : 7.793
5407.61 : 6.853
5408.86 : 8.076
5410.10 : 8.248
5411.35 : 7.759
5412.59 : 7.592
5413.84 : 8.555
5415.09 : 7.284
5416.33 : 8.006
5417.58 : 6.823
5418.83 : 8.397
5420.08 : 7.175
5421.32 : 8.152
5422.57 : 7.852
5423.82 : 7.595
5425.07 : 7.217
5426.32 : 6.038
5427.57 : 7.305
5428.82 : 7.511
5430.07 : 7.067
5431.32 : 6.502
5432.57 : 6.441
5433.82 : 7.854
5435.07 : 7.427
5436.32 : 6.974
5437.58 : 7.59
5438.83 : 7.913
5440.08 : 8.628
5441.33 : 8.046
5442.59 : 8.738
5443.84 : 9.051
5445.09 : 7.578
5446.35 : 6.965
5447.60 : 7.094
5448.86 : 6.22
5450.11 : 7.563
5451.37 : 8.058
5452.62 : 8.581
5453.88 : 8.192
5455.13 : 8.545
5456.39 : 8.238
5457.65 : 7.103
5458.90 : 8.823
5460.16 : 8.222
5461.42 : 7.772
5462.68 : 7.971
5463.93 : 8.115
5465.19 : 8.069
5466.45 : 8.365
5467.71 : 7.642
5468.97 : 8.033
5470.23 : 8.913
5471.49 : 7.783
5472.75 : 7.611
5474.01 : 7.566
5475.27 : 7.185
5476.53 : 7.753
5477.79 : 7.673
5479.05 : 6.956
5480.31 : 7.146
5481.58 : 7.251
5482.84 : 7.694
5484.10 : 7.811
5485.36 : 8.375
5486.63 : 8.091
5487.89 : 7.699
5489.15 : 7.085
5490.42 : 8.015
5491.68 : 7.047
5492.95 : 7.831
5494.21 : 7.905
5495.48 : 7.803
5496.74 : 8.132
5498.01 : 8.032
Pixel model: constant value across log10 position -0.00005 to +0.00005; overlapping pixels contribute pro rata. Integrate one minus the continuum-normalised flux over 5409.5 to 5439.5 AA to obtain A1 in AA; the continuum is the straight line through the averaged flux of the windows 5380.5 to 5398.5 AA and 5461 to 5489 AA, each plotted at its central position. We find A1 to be 1.55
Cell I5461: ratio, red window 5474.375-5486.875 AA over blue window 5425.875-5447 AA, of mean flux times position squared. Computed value 1.0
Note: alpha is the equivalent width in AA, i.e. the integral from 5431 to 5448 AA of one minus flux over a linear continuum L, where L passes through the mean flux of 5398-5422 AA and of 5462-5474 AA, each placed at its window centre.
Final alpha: 0.4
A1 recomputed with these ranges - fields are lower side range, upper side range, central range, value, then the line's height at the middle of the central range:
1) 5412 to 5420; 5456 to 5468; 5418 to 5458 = 1.3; 7.88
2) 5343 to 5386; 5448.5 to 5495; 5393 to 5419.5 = 0.3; 7.76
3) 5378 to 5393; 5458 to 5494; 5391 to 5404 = 0.6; 7.99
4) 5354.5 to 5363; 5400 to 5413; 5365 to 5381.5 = 0.7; 7.8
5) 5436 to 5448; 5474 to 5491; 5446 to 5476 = -0.5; 7.75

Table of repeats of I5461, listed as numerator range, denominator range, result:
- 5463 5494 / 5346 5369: 1.03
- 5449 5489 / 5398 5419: 1.05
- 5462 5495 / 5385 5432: 1.04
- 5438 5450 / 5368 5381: 1.09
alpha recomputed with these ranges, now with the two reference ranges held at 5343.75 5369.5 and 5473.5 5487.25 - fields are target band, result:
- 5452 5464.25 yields -0.8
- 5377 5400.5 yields -0.3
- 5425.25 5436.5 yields 1.0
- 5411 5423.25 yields -0.1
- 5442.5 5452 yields 0.1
